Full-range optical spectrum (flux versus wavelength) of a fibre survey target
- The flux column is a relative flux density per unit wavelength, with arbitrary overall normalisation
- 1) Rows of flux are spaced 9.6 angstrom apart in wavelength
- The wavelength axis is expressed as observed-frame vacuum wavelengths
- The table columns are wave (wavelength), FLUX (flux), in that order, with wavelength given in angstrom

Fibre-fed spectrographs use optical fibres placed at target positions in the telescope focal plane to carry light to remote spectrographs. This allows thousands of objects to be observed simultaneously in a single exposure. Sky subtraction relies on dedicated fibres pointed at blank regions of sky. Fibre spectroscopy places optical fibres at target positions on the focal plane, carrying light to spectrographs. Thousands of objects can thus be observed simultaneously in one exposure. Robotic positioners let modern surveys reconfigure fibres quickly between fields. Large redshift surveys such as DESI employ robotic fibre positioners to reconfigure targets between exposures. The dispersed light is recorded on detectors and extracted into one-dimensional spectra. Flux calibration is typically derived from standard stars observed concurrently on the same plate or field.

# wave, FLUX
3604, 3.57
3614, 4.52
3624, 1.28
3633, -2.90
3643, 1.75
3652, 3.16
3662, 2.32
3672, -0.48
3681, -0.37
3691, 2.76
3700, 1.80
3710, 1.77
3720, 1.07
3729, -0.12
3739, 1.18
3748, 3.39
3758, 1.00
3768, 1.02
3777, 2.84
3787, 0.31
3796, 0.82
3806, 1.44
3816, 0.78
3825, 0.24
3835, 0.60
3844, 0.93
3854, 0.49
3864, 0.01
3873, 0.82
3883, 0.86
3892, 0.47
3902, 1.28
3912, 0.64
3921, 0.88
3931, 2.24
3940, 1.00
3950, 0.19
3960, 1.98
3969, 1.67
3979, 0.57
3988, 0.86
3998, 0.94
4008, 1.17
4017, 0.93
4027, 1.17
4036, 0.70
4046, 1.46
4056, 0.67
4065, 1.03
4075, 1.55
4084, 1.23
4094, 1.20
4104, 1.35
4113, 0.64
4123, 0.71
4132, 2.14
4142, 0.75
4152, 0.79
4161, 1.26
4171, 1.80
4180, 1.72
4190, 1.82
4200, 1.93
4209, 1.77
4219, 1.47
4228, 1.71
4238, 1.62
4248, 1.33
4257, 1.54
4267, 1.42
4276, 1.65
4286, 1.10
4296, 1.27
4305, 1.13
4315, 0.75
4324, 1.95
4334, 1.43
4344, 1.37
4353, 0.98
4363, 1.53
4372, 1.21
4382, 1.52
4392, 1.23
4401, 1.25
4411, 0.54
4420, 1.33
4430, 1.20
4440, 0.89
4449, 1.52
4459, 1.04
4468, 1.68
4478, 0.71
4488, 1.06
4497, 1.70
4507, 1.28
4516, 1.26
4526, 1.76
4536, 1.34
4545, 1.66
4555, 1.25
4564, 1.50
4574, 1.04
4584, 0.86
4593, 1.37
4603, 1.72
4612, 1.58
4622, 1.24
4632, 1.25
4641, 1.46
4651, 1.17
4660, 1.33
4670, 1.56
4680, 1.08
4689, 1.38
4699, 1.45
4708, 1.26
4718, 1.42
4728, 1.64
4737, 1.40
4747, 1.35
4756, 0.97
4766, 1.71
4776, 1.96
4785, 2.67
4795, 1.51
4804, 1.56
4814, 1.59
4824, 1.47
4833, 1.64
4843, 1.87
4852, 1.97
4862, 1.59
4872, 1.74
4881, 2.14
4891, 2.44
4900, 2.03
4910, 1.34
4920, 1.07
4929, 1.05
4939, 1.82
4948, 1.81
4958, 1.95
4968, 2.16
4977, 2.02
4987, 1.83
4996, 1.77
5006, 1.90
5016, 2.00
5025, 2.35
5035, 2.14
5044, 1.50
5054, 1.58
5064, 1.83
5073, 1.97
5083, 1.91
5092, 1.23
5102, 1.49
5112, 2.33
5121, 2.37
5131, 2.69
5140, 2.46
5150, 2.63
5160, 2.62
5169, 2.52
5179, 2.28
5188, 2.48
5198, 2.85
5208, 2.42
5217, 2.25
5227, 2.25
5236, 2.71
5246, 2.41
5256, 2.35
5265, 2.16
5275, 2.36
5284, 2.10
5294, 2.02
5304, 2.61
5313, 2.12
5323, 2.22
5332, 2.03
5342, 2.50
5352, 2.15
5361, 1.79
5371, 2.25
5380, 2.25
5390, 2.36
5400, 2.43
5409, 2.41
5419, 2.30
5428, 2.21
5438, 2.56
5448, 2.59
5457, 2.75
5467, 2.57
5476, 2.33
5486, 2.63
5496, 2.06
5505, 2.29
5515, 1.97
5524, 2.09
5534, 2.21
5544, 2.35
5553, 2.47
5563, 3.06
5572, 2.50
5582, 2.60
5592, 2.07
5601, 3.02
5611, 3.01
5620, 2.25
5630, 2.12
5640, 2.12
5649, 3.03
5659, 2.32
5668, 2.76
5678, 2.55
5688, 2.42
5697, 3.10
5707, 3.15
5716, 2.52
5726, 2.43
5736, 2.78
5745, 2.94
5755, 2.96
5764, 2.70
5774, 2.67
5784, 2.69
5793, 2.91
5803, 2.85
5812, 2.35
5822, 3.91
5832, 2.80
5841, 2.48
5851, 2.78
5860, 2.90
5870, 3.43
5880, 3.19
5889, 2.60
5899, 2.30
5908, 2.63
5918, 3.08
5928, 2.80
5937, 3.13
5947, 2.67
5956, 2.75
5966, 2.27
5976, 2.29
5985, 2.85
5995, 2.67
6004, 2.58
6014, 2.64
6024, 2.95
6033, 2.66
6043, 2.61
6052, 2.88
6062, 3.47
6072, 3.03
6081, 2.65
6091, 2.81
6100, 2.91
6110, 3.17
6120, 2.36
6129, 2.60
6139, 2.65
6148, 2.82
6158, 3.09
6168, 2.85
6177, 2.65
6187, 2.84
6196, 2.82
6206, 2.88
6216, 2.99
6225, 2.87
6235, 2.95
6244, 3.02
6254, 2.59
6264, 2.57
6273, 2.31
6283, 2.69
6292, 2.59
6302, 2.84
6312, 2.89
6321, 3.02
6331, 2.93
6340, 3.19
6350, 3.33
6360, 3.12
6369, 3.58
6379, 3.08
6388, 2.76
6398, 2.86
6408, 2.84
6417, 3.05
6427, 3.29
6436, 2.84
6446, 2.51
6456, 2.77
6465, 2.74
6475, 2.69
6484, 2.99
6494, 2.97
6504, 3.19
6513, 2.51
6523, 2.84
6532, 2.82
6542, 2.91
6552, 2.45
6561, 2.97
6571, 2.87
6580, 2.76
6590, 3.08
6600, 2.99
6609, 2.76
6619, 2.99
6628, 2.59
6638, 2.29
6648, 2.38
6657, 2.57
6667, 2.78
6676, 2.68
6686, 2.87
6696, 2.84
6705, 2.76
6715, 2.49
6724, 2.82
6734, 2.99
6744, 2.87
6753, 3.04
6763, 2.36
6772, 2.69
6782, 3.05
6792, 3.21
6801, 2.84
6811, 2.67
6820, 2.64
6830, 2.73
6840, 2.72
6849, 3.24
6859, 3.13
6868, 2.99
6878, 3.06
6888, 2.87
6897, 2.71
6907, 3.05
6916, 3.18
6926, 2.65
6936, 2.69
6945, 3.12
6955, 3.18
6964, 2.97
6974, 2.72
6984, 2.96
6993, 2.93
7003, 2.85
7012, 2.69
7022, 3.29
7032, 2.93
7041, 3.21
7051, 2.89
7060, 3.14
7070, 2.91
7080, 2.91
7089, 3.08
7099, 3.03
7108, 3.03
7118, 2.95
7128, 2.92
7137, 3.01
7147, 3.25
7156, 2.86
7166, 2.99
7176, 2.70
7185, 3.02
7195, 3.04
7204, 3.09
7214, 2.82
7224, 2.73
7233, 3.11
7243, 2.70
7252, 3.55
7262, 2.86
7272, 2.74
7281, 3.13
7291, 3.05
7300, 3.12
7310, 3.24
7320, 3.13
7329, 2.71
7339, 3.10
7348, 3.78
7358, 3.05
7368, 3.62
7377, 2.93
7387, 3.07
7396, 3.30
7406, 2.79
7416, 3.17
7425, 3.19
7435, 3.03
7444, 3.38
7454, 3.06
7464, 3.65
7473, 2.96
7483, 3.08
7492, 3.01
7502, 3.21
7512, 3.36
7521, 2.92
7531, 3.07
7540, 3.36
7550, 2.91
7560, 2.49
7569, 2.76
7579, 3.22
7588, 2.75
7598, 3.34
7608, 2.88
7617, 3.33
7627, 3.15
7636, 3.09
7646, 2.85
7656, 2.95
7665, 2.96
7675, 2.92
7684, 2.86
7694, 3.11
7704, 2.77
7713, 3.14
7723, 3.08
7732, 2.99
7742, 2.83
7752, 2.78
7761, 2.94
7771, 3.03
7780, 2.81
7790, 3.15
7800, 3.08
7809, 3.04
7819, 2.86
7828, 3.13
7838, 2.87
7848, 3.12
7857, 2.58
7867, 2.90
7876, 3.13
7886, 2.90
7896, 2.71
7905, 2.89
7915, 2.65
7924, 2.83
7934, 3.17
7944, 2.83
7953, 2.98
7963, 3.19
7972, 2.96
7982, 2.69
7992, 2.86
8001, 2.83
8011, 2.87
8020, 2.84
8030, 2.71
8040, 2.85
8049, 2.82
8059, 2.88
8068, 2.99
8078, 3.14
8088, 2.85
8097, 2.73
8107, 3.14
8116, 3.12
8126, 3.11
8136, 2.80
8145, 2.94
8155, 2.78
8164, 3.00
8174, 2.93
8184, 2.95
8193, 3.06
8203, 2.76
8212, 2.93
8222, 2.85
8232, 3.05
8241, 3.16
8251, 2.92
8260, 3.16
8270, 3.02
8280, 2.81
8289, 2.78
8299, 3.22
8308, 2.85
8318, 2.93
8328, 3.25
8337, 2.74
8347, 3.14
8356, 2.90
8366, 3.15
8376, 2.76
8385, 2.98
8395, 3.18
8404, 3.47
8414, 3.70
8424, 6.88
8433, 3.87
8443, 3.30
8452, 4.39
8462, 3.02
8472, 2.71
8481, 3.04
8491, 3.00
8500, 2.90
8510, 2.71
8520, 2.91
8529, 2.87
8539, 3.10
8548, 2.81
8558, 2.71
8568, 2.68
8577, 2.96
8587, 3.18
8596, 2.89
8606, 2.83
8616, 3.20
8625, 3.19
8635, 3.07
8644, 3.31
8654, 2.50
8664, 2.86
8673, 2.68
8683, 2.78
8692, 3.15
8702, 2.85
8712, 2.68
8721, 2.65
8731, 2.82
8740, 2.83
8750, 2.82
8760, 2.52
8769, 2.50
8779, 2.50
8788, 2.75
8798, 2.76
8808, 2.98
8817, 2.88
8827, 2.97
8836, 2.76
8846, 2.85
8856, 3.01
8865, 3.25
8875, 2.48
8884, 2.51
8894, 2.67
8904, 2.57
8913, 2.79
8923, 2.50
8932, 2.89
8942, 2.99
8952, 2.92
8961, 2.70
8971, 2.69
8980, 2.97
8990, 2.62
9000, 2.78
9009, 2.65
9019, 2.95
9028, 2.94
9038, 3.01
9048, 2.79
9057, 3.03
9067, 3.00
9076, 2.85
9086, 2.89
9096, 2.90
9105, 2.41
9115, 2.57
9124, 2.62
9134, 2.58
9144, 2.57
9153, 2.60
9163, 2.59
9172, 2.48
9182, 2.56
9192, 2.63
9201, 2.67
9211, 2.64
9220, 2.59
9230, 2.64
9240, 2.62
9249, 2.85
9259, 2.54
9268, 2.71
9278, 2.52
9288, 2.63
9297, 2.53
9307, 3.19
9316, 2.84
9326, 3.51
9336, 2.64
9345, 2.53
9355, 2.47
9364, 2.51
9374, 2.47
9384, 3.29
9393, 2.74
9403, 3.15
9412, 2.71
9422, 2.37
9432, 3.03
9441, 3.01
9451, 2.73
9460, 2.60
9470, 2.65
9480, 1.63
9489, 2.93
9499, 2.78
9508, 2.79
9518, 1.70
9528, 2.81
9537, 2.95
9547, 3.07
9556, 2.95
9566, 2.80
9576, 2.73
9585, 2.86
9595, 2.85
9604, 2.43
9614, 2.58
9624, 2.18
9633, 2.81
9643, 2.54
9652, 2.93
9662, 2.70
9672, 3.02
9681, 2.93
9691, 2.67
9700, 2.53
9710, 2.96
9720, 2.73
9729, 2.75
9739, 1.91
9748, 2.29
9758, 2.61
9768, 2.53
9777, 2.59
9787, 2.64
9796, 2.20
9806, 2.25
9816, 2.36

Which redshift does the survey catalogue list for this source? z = 0.283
